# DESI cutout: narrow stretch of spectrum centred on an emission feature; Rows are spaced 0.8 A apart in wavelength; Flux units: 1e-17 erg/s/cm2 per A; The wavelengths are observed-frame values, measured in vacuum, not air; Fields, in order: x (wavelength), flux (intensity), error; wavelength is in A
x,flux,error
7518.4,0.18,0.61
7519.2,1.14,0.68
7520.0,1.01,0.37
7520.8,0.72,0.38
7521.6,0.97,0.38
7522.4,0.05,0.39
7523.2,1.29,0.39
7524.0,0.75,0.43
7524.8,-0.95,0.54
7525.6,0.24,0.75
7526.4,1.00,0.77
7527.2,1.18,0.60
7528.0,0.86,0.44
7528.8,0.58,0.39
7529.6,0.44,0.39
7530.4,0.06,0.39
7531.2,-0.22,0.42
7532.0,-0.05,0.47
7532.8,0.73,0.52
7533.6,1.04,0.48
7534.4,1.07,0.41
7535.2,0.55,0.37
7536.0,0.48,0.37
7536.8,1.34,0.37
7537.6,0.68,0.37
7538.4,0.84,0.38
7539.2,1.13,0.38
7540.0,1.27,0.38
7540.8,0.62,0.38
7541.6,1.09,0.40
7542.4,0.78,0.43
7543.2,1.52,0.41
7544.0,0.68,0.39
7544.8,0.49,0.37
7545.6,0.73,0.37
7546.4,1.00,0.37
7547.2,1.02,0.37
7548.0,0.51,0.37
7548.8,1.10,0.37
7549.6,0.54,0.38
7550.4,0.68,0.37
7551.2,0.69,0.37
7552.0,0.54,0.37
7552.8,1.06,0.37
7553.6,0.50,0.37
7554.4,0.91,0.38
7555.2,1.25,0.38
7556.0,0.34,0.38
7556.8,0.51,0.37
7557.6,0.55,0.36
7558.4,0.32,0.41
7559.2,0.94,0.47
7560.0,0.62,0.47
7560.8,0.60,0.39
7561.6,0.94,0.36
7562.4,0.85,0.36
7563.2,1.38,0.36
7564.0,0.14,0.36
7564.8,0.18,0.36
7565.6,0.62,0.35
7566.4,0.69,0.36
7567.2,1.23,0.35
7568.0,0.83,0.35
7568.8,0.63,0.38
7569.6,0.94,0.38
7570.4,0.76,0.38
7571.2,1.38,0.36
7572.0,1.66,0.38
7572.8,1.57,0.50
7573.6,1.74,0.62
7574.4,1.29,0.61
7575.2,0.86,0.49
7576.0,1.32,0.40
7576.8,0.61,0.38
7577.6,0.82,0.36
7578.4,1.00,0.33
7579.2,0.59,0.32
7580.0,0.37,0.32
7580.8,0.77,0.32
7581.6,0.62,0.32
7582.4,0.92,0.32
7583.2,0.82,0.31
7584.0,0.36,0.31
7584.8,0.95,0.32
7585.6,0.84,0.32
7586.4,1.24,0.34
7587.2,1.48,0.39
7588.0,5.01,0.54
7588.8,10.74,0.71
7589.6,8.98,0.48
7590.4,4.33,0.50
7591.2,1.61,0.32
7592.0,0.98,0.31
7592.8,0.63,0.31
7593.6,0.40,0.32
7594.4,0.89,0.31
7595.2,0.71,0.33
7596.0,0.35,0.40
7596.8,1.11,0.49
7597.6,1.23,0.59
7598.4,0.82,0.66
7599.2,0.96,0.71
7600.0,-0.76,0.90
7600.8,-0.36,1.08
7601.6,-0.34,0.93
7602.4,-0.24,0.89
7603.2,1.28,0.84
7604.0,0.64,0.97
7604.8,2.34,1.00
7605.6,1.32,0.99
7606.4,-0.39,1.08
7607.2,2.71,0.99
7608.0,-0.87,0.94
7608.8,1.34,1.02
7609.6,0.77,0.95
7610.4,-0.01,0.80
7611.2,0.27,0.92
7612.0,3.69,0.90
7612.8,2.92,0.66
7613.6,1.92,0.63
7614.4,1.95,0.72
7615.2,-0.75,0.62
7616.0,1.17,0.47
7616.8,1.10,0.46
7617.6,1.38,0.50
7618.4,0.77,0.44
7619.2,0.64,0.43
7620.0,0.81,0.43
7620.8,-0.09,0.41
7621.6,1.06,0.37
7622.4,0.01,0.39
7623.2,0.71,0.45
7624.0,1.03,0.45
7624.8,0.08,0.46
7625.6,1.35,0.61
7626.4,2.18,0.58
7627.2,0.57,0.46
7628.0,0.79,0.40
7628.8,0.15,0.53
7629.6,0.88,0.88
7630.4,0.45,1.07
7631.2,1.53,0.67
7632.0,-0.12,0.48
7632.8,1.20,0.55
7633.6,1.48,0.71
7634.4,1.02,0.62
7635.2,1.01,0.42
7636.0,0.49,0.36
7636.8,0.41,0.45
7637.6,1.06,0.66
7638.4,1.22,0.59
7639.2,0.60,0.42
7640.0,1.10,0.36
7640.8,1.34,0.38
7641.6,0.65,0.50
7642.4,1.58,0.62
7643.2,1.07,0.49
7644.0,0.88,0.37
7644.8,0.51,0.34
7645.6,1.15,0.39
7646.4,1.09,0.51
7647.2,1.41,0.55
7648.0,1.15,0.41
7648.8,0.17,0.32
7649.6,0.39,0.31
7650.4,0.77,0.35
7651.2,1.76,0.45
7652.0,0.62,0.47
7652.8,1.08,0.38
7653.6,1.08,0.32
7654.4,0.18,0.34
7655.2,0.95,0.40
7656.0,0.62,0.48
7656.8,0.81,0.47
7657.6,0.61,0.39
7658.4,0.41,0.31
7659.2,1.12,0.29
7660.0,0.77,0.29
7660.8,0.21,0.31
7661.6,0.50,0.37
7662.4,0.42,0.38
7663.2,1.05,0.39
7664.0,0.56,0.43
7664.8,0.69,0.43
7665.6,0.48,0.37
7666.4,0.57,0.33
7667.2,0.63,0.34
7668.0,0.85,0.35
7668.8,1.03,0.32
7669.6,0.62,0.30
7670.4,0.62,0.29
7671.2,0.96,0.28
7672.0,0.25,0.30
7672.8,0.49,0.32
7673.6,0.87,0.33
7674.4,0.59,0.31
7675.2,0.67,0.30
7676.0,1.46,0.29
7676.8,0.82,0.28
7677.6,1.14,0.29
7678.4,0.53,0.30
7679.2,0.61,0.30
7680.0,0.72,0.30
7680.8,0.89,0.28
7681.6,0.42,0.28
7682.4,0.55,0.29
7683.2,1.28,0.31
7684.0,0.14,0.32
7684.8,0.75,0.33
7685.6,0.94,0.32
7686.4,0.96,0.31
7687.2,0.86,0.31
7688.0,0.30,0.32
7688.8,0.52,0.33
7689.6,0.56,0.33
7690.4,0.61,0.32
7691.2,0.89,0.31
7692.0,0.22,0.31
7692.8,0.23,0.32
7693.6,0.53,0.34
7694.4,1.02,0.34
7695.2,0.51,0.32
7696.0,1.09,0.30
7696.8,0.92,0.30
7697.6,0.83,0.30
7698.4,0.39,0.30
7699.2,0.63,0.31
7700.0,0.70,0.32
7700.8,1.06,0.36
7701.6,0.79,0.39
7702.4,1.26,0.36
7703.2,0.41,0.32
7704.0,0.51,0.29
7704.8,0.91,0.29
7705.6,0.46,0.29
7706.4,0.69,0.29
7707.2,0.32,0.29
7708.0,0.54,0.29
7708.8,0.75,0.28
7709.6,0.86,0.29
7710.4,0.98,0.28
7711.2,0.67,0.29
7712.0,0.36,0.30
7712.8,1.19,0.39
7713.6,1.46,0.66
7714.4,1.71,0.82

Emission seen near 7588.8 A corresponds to Halpha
